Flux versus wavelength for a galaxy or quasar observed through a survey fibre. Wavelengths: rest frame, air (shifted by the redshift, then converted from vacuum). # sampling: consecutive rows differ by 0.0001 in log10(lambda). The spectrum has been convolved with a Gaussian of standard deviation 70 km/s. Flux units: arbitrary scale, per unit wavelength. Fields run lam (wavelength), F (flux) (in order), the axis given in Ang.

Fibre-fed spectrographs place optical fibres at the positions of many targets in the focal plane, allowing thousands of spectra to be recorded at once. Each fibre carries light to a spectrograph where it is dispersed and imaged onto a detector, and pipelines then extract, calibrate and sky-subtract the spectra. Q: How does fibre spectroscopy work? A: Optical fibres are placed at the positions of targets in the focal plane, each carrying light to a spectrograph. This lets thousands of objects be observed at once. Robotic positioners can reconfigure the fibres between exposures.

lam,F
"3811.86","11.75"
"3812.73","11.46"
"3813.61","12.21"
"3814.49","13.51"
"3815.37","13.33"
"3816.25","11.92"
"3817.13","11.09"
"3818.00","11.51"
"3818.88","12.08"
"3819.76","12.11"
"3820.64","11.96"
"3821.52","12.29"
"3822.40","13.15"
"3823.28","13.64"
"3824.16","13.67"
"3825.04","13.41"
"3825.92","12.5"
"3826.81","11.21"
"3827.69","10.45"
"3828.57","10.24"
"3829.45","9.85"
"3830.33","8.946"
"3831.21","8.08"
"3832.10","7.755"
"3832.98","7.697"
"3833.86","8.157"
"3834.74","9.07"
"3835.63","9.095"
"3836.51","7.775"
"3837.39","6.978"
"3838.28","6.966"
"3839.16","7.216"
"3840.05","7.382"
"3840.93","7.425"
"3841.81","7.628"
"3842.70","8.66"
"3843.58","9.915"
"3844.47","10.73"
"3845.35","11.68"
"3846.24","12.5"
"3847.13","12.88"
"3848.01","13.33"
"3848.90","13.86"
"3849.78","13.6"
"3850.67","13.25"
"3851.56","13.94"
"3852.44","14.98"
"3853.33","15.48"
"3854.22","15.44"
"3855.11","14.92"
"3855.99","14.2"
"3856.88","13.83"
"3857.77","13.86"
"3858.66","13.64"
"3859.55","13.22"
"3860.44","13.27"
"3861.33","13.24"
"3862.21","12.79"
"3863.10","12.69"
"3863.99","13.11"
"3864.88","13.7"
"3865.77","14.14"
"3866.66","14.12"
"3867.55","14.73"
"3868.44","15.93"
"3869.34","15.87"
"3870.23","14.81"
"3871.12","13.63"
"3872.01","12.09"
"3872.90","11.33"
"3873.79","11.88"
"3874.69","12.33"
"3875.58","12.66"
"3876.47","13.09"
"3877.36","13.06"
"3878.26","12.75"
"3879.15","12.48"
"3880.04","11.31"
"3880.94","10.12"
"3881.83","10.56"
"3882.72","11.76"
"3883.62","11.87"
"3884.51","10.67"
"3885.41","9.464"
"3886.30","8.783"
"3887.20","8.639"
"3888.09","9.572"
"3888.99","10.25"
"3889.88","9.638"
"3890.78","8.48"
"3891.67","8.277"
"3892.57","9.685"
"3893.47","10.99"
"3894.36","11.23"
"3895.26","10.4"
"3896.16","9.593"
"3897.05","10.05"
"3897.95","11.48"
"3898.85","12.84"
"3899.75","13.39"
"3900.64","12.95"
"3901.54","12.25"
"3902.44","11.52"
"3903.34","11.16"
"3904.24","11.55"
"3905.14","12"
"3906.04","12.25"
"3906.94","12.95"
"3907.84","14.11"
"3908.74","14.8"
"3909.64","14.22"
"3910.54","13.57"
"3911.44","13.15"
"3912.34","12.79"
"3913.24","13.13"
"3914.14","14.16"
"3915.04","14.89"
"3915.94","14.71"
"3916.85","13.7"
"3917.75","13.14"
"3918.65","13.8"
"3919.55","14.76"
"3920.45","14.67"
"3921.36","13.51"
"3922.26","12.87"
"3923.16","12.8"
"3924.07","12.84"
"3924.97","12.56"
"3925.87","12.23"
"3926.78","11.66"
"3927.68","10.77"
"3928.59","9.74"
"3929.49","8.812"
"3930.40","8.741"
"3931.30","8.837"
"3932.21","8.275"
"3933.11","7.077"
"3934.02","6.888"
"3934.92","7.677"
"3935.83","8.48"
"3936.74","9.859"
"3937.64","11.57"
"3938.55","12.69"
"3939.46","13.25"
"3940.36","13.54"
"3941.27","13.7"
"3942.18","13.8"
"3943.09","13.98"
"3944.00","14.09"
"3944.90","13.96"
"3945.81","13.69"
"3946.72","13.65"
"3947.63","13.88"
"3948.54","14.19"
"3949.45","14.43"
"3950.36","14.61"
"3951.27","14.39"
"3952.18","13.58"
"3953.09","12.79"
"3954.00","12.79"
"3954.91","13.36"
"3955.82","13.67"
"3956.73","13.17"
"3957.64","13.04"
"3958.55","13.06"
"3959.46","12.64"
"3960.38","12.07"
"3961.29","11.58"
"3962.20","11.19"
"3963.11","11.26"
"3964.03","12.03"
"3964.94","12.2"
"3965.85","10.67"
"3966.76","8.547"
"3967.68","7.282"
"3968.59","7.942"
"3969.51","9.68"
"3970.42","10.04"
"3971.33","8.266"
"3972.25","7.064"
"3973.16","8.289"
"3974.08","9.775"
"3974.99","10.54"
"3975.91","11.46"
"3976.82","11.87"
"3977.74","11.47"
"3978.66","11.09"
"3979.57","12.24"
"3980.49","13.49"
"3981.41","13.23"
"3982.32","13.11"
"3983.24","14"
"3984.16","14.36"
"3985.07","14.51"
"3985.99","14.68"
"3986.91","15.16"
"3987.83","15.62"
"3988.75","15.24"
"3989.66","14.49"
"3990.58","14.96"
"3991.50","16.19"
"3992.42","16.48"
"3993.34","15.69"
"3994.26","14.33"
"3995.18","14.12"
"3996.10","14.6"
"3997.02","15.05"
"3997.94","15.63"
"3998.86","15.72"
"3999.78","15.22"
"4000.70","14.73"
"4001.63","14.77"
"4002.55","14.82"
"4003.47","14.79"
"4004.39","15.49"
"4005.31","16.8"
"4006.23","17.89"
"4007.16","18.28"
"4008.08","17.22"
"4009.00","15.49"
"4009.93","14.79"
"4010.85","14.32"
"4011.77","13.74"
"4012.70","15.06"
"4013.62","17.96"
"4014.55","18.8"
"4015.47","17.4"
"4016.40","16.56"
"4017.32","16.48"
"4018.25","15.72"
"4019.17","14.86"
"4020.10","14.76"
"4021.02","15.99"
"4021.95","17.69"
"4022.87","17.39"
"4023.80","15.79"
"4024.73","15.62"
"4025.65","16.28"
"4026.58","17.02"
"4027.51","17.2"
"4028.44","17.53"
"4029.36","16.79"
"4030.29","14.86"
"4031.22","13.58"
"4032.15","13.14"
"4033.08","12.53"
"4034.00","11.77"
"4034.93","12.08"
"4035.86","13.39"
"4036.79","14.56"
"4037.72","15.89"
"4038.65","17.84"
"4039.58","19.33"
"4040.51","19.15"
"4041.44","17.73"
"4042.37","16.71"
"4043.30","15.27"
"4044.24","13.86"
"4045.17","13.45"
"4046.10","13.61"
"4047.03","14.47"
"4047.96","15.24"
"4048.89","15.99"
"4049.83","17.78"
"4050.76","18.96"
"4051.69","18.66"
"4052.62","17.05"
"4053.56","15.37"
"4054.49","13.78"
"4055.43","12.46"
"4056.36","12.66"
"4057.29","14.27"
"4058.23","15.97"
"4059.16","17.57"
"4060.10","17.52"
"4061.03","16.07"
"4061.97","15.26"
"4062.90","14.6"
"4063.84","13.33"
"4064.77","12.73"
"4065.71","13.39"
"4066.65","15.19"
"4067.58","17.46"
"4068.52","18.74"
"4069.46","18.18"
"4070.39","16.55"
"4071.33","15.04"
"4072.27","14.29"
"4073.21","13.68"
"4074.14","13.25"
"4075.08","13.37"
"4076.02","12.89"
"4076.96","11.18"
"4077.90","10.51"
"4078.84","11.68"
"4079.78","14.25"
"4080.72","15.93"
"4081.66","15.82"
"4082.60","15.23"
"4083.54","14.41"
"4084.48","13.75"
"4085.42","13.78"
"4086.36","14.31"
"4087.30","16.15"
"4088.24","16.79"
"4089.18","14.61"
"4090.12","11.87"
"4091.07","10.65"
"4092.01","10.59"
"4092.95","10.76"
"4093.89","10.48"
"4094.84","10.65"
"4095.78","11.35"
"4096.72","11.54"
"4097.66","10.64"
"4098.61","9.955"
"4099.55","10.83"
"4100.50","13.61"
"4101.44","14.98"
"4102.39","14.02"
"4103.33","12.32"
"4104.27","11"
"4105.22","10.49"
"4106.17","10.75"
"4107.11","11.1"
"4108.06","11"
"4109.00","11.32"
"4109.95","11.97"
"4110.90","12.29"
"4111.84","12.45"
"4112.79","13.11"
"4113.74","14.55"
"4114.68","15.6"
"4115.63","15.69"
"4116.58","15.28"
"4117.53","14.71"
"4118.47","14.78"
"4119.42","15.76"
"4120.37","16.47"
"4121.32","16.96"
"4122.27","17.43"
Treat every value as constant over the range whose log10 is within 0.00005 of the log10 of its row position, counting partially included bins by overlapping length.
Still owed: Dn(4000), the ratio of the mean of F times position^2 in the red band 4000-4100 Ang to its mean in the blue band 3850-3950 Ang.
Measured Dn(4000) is 1.3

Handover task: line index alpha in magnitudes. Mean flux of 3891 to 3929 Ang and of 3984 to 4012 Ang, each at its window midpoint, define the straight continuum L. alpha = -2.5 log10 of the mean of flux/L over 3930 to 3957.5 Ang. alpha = 0.119 mag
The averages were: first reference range 12.4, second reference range 15.4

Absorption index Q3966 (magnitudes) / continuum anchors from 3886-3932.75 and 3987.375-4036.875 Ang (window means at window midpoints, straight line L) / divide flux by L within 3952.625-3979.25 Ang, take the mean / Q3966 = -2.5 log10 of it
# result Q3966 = 0.25 mag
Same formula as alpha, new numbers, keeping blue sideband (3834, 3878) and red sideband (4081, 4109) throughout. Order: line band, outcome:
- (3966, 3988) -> 0.097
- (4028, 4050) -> -0.218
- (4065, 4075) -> -0.227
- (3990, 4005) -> -0.217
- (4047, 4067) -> -0.227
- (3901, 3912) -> -0.041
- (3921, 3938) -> 0.202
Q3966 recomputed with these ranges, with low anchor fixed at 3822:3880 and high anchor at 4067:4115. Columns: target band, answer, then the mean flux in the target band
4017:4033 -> -0.229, 15.8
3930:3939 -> 0.343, 9.01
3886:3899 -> 0.218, 9.94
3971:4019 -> -0.140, 14.4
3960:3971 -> 0.207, 10.3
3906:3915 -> -0.117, 13.6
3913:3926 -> -0.113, 13.6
